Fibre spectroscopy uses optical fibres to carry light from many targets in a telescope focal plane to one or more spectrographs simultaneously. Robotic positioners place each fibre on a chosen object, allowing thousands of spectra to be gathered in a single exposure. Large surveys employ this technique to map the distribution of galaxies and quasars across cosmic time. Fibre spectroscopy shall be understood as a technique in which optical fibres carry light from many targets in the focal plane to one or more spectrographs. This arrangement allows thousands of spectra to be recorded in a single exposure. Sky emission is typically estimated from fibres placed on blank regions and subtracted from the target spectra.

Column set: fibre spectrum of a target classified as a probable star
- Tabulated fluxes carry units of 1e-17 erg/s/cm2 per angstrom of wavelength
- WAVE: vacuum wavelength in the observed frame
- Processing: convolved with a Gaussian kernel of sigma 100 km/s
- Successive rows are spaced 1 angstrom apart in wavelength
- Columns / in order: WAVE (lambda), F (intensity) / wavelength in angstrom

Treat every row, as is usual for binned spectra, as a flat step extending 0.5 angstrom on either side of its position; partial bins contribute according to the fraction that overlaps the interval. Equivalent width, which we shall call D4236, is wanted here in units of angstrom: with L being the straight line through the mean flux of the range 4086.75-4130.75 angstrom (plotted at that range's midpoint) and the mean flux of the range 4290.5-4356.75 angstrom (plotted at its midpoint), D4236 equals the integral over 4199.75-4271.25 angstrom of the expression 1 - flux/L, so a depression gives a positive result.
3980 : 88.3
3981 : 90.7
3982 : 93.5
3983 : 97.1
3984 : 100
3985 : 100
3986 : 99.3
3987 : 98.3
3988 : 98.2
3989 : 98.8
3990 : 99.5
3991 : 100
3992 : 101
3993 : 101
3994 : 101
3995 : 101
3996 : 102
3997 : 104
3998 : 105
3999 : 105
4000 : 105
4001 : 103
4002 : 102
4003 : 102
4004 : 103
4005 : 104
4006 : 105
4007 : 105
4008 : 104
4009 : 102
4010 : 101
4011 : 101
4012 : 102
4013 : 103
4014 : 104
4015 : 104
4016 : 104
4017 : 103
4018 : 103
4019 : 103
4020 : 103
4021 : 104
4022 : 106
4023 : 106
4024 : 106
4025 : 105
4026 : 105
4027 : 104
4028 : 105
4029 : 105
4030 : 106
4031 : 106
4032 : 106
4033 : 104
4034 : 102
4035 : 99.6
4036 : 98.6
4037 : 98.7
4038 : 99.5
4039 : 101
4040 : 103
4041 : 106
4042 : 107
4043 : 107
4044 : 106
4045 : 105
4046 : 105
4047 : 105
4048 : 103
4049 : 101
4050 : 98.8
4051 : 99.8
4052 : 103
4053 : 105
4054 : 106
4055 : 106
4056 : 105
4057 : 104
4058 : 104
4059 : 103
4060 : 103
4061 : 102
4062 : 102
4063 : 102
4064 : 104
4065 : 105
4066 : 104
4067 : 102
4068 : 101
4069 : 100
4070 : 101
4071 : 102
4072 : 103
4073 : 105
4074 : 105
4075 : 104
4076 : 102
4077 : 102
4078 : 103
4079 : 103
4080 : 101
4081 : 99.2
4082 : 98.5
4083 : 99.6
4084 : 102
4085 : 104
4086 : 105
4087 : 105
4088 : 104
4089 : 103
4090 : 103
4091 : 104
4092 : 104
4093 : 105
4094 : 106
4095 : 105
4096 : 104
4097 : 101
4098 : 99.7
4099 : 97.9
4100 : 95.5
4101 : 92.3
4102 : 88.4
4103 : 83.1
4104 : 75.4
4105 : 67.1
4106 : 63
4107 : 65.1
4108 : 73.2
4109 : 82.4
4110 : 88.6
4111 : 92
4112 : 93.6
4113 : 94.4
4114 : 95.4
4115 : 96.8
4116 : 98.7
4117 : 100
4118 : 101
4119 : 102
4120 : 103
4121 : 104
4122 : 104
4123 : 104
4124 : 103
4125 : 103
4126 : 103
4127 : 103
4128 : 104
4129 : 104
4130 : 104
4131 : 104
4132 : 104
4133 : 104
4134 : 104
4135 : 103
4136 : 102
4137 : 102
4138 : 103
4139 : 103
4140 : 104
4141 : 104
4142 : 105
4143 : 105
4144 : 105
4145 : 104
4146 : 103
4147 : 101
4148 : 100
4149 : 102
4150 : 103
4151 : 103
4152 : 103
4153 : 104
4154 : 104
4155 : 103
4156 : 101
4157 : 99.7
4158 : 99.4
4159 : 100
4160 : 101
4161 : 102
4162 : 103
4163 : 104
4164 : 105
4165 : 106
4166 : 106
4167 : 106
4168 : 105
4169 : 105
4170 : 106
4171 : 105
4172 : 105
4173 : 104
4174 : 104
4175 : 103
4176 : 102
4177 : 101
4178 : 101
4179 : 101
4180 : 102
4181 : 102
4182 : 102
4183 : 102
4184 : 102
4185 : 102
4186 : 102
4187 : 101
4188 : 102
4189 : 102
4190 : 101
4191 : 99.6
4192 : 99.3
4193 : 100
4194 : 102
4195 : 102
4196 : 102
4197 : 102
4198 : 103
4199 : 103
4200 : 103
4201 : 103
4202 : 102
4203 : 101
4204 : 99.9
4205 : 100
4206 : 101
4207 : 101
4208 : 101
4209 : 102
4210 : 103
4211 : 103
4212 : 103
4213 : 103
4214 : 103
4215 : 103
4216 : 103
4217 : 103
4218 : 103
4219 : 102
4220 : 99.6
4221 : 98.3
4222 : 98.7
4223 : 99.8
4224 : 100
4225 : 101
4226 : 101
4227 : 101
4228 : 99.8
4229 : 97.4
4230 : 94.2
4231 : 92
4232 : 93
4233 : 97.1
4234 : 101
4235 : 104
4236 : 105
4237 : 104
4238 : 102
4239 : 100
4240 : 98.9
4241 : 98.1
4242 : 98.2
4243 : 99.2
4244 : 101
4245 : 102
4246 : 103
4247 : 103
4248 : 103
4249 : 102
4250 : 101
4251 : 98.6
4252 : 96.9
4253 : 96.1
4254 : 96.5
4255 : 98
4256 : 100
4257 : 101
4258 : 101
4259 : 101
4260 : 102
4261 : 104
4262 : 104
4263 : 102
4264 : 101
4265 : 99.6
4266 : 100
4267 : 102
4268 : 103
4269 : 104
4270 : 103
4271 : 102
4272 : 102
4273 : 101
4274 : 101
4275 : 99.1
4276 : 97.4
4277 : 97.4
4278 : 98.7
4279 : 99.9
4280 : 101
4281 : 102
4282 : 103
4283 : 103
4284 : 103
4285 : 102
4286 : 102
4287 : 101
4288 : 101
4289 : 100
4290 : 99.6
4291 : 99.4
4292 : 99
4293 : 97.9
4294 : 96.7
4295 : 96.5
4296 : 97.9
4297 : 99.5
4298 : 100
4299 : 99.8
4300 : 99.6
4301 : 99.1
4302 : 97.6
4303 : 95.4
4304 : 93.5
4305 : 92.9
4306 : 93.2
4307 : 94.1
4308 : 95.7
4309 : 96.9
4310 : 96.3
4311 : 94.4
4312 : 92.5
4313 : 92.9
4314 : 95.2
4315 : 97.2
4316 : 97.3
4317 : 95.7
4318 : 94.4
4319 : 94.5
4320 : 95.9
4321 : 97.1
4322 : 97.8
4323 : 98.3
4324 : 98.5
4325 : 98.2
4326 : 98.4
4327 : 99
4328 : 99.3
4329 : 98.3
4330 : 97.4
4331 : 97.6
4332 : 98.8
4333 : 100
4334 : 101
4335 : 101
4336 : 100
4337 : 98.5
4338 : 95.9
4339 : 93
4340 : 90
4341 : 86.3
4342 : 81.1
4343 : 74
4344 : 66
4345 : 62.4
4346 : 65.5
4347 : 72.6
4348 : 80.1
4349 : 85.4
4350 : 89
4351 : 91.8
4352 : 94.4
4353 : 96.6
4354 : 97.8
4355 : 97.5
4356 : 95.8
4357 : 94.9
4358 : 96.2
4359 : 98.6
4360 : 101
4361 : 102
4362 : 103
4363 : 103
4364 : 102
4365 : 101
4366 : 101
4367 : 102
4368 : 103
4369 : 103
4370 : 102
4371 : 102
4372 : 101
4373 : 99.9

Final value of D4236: -4.6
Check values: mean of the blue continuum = 96.1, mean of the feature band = 101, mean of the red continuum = 93.7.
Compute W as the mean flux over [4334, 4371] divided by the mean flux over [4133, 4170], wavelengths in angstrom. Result 0.90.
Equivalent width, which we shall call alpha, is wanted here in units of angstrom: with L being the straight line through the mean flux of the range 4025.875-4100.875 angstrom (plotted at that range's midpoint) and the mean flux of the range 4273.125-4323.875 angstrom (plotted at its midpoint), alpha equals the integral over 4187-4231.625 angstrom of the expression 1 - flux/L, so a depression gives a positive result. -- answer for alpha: -0.5 angstrom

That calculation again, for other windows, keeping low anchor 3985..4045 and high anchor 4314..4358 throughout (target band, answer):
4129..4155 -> -1.2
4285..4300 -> -0.9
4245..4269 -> -1.5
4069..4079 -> -0.2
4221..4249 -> -1.3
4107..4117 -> 1.0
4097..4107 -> 1.6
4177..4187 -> -0.4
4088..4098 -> -0.3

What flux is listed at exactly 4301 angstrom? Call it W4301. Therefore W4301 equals 99.1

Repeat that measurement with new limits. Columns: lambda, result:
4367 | 102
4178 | 101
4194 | 102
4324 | 98.5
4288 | 101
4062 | 102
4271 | 102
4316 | 97.3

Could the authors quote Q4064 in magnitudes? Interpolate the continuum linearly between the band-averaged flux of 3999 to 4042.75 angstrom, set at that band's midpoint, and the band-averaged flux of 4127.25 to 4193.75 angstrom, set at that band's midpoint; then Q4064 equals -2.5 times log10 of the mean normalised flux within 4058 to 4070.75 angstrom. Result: 0.01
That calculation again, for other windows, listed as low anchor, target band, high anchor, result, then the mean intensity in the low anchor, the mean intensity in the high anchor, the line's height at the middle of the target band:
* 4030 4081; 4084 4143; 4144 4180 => 0.054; 103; 103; 103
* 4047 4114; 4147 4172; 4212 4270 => -0.039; 98.5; 101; 99.5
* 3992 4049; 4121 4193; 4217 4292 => -0.013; 104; 100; 102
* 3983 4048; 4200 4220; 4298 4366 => -0.049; 103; 94.1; 97.5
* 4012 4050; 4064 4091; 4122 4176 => 0.011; 104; 103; 104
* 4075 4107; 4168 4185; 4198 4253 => -0.038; 97.2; 101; 99.4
